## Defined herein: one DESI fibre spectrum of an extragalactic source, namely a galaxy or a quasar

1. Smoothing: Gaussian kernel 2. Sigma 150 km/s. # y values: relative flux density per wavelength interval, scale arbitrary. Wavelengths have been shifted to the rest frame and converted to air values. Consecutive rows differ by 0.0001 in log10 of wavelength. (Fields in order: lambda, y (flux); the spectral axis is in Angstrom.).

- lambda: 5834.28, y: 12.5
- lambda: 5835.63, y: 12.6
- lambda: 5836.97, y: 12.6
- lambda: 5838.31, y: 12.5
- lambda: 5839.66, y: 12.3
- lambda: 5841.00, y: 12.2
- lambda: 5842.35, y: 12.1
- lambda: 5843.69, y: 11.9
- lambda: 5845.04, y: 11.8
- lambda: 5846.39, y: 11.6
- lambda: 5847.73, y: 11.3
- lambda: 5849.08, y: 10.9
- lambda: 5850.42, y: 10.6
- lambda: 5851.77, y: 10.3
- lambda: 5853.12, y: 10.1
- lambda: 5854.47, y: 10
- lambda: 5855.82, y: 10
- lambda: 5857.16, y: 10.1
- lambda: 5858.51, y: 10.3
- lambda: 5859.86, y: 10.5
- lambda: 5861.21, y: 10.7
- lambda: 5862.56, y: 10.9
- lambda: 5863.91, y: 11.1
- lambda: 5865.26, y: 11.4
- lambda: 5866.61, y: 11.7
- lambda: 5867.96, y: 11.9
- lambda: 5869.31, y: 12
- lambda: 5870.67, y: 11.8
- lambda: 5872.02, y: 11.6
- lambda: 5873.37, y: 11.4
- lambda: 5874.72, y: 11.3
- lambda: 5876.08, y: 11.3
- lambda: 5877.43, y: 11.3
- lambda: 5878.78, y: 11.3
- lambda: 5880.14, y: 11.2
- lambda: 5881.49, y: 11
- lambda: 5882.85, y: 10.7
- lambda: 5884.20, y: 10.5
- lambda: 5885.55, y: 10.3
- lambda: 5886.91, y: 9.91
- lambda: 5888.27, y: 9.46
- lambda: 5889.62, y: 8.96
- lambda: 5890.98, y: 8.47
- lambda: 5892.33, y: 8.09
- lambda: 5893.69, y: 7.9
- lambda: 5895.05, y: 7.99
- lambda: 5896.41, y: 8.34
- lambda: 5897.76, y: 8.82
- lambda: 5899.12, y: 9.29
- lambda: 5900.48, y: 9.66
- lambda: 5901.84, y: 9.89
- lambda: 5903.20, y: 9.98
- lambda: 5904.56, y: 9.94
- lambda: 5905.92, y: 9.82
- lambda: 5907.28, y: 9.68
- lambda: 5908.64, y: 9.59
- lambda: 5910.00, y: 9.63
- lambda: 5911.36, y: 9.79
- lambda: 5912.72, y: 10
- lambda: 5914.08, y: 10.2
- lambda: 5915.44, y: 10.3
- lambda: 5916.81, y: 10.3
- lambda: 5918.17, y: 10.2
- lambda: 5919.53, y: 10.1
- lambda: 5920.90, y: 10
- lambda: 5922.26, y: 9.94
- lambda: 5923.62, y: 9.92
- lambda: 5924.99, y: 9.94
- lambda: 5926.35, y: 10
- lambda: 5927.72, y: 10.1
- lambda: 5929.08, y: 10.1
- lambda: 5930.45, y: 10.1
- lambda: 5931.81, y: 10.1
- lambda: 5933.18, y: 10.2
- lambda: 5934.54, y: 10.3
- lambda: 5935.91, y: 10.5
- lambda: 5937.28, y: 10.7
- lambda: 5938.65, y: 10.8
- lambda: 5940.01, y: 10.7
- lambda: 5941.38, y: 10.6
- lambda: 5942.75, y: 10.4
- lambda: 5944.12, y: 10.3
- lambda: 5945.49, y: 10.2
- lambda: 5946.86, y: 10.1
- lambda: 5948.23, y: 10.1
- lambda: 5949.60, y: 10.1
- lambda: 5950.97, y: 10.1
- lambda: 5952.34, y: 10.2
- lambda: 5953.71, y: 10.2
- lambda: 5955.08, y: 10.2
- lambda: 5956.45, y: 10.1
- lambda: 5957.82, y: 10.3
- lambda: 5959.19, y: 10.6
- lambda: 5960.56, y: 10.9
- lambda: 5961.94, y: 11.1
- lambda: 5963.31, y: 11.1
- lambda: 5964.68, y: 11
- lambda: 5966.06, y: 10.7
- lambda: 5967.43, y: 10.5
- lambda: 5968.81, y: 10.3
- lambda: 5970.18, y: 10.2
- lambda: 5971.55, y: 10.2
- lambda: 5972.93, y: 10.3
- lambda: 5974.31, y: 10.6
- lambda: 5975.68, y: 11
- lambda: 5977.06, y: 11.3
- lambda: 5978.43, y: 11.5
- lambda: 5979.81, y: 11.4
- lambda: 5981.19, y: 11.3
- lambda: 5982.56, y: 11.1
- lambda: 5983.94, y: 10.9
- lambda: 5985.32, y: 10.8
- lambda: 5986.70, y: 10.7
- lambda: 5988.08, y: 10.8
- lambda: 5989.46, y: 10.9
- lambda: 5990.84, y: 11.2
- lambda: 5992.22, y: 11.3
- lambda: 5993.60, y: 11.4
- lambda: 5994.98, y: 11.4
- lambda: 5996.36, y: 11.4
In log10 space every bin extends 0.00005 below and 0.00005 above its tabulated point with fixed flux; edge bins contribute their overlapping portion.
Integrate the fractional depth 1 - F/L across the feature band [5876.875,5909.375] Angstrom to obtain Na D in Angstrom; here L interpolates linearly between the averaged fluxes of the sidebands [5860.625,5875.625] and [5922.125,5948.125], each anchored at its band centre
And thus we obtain 4.0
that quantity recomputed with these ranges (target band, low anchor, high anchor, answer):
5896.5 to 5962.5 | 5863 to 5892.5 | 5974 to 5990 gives 4.9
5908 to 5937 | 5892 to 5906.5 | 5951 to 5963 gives -1.3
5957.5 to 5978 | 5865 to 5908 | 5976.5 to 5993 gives 0.5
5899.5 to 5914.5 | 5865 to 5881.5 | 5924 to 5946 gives 1.4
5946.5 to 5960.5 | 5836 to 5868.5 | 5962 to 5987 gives 0.9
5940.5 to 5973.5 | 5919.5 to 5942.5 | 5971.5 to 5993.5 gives 0.6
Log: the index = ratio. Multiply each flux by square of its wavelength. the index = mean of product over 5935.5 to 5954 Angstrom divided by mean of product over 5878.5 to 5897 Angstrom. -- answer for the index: 1.11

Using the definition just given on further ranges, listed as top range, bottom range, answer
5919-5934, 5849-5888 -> 0.94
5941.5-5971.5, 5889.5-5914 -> 1.15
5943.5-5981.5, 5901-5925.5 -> 1.08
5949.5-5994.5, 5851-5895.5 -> 1.06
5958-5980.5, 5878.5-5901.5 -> 1.17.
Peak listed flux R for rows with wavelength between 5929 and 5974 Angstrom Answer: 11.1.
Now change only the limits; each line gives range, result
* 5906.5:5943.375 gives 10.8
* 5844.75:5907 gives 12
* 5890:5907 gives 9.98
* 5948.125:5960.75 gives 10.9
